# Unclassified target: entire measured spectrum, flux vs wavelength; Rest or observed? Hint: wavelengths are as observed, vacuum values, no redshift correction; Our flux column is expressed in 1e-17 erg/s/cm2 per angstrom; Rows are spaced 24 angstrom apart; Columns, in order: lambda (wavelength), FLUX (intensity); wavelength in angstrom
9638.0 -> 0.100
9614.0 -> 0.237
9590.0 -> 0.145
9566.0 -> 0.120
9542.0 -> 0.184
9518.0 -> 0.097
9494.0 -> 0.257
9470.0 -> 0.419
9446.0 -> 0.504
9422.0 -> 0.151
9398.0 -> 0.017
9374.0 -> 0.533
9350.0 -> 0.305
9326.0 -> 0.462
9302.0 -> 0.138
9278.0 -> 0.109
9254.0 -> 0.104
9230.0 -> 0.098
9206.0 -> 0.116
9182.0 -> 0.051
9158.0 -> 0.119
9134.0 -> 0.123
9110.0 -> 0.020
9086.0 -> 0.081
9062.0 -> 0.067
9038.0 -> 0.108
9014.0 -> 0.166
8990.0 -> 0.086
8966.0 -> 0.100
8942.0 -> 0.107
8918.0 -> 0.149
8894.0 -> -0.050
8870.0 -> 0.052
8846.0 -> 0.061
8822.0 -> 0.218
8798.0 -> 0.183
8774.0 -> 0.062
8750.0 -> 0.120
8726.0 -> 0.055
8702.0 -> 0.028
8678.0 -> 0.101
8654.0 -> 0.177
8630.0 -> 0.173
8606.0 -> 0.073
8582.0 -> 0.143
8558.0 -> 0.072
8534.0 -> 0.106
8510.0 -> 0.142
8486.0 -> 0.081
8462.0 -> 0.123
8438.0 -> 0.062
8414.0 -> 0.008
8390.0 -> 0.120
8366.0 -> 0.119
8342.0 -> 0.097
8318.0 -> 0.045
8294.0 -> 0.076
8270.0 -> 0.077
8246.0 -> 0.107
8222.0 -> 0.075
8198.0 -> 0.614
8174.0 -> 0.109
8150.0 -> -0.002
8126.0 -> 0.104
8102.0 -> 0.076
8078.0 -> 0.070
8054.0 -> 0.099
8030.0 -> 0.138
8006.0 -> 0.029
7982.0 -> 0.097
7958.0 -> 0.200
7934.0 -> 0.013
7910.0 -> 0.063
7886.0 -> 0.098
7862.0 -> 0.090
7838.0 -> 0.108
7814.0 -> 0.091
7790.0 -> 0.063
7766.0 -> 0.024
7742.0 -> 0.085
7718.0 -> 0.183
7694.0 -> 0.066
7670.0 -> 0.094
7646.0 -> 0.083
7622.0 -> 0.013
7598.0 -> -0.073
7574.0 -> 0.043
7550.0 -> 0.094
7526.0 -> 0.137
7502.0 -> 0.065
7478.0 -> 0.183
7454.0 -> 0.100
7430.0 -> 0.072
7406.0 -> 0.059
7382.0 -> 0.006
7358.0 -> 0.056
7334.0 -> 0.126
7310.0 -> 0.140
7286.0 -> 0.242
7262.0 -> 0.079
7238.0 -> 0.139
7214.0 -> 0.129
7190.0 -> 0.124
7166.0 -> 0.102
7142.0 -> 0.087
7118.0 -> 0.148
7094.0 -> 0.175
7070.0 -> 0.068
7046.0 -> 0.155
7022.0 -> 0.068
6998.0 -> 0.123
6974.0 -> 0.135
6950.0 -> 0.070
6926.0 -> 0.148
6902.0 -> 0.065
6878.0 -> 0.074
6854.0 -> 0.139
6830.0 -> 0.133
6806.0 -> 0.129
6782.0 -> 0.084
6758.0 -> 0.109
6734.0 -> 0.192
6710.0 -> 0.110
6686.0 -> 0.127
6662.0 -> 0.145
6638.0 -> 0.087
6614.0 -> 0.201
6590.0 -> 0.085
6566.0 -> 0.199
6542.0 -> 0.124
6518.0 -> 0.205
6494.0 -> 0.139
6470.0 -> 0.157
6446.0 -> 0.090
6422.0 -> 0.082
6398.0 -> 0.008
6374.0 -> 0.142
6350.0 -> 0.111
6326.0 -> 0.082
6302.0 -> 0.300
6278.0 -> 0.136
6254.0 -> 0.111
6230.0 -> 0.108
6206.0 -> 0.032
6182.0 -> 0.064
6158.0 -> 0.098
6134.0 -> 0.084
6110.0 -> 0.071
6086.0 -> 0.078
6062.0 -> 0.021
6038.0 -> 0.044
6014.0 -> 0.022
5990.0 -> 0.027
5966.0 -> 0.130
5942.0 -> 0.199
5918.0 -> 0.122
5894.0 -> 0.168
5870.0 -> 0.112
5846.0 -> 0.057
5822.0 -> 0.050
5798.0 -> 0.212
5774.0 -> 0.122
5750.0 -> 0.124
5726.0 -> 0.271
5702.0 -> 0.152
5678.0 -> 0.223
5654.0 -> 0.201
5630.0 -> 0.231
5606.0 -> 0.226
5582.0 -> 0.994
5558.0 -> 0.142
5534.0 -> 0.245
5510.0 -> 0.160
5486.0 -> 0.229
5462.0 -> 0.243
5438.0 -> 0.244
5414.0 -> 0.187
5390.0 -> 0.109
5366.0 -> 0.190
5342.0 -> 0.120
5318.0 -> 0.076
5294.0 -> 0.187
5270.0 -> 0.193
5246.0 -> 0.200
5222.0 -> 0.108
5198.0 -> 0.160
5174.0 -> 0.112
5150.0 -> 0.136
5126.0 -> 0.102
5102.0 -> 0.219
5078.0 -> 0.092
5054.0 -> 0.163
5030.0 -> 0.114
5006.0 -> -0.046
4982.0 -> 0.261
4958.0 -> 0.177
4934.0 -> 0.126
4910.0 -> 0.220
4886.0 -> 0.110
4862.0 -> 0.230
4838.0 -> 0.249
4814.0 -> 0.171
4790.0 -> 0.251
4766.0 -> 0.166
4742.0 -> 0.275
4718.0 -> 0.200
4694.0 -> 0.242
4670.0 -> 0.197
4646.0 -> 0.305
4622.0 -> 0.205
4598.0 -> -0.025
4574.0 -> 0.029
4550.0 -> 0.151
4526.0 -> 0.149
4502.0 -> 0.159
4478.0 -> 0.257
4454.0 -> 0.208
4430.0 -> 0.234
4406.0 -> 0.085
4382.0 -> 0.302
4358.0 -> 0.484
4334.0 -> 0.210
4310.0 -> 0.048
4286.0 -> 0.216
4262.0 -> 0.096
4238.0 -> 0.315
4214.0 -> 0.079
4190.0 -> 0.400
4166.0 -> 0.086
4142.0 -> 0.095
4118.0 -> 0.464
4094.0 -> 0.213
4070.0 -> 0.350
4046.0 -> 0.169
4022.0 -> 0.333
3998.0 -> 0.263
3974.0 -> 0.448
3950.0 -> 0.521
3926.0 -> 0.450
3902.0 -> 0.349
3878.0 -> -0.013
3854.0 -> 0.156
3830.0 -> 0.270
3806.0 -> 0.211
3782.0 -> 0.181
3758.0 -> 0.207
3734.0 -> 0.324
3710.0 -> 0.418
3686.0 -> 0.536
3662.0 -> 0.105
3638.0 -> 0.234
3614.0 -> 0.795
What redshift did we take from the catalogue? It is 1.197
